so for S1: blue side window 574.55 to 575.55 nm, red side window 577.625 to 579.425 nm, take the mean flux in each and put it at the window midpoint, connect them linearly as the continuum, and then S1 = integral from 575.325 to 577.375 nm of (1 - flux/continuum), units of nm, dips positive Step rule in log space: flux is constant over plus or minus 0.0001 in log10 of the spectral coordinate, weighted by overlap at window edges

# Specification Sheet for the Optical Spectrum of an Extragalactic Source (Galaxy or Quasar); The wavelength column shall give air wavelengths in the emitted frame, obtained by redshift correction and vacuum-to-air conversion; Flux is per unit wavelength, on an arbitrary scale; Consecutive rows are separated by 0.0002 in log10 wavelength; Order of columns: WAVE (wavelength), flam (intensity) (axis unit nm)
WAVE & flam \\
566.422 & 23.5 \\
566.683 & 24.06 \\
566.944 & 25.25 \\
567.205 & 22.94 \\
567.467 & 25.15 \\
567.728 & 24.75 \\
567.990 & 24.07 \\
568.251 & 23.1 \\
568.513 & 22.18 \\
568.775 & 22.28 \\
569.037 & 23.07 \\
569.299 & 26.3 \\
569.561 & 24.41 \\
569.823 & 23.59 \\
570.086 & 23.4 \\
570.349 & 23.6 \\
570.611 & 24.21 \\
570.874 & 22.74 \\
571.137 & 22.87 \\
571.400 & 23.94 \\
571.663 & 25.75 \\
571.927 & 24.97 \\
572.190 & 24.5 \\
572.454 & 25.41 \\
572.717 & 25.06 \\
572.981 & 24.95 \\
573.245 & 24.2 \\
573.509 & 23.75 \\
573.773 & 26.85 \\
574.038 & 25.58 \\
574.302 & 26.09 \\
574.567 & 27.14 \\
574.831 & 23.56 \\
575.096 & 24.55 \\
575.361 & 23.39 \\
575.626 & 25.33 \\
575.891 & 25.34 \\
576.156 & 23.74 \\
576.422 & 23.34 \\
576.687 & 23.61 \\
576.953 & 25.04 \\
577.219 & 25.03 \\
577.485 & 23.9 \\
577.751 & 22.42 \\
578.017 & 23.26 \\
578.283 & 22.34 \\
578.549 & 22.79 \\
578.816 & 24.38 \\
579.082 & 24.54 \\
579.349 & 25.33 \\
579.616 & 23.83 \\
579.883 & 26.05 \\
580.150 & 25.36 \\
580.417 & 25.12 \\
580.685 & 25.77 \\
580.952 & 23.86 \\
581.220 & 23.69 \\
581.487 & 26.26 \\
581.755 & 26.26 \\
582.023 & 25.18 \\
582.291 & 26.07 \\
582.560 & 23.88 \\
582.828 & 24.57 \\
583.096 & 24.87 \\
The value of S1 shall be -0.026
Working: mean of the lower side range 24.4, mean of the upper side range 23.5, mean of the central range 24.4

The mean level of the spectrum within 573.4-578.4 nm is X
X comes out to 24.4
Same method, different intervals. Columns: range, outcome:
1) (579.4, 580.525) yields 25.1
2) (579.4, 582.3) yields 25.2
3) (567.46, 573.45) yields 24.1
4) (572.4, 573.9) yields 25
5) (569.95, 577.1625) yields 24.6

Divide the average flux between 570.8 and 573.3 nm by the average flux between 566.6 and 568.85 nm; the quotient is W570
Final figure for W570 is 1.03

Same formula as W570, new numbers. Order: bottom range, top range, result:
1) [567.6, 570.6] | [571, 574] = 1.04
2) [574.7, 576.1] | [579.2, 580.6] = 1.03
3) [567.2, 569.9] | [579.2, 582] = 1.05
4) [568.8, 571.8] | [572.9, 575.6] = 1.05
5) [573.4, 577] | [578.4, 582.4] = 1.01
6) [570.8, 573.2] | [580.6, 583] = 1.02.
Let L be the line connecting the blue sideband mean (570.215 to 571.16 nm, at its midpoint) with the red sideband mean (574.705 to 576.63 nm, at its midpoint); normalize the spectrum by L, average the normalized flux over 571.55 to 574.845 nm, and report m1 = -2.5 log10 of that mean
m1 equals -0.07 mag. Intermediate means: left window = 23.4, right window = 24.2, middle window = 25.3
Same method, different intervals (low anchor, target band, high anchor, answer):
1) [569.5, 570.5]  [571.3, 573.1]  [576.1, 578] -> -0.05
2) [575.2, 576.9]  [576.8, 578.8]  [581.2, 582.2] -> 0.05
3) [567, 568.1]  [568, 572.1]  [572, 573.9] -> 0.04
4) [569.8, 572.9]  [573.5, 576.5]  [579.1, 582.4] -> -0.02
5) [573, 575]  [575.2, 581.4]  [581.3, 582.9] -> 0.05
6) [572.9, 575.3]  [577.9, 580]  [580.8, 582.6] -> 0.05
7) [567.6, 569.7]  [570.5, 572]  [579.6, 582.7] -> 0.00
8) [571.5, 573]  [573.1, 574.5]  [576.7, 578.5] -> -0.03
